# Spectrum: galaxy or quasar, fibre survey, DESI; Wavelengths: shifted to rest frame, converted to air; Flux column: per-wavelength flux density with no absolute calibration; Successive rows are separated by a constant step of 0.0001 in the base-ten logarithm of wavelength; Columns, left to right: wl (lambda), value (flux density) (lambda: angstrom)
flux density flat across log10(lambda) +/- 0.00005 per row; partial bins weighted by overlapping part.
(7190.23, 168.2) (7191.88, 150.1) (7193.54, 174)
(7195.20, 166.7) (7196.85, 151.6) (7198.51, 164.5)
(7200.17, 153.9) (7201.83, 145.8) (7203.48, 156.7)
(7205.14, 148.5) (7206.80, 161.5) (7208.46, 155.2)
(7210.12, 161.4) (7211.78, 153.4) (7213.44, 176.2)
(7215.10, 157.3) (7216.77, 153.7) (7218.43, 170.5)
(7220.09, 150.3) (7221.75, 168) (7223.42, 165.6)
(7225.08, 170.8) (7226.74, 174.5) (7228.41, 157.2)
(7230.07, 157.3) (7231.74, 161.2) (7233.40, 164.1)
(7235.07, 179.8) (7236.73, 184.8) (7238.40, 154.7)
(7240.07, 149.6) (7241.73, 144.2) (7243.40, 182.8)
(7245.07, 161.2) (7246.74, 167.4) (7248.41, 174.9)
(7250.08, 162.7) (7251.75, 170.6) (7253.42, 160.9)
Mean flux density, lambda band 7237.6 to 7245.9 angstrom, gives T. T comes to 159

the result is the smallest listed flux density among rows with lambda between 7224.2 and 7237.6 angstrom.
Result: 157.2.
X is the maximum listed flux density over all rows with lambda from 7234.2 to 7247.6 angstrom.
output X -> 184.8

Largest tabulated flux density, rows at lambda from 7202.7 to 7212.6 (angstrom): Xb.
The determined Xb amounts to 161.5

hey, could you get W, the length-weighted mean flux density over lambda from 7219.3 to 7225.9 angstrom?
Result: 164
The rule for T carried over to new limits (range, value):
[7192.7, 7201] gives 162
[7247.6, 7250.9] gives 169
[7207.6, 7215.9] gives 161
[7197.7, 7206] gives 154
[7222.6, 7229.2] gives 167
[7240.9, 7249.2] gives 166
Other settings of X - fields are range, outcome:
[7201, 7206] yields 156.7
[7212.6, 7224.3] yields 176.2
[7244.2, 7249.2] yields 174.9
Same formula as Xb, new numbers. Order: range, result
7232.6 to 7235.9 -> 179.8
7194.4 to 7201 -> 166.7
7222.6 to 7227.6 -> 174.5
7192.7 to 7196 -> 174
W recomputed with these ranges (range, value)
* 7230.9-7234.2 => 163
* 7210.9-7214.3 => 165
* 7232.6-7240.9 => 167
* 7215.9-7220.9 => 158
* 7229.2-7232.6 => 160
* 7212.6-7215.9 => 167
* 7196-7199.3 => 158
